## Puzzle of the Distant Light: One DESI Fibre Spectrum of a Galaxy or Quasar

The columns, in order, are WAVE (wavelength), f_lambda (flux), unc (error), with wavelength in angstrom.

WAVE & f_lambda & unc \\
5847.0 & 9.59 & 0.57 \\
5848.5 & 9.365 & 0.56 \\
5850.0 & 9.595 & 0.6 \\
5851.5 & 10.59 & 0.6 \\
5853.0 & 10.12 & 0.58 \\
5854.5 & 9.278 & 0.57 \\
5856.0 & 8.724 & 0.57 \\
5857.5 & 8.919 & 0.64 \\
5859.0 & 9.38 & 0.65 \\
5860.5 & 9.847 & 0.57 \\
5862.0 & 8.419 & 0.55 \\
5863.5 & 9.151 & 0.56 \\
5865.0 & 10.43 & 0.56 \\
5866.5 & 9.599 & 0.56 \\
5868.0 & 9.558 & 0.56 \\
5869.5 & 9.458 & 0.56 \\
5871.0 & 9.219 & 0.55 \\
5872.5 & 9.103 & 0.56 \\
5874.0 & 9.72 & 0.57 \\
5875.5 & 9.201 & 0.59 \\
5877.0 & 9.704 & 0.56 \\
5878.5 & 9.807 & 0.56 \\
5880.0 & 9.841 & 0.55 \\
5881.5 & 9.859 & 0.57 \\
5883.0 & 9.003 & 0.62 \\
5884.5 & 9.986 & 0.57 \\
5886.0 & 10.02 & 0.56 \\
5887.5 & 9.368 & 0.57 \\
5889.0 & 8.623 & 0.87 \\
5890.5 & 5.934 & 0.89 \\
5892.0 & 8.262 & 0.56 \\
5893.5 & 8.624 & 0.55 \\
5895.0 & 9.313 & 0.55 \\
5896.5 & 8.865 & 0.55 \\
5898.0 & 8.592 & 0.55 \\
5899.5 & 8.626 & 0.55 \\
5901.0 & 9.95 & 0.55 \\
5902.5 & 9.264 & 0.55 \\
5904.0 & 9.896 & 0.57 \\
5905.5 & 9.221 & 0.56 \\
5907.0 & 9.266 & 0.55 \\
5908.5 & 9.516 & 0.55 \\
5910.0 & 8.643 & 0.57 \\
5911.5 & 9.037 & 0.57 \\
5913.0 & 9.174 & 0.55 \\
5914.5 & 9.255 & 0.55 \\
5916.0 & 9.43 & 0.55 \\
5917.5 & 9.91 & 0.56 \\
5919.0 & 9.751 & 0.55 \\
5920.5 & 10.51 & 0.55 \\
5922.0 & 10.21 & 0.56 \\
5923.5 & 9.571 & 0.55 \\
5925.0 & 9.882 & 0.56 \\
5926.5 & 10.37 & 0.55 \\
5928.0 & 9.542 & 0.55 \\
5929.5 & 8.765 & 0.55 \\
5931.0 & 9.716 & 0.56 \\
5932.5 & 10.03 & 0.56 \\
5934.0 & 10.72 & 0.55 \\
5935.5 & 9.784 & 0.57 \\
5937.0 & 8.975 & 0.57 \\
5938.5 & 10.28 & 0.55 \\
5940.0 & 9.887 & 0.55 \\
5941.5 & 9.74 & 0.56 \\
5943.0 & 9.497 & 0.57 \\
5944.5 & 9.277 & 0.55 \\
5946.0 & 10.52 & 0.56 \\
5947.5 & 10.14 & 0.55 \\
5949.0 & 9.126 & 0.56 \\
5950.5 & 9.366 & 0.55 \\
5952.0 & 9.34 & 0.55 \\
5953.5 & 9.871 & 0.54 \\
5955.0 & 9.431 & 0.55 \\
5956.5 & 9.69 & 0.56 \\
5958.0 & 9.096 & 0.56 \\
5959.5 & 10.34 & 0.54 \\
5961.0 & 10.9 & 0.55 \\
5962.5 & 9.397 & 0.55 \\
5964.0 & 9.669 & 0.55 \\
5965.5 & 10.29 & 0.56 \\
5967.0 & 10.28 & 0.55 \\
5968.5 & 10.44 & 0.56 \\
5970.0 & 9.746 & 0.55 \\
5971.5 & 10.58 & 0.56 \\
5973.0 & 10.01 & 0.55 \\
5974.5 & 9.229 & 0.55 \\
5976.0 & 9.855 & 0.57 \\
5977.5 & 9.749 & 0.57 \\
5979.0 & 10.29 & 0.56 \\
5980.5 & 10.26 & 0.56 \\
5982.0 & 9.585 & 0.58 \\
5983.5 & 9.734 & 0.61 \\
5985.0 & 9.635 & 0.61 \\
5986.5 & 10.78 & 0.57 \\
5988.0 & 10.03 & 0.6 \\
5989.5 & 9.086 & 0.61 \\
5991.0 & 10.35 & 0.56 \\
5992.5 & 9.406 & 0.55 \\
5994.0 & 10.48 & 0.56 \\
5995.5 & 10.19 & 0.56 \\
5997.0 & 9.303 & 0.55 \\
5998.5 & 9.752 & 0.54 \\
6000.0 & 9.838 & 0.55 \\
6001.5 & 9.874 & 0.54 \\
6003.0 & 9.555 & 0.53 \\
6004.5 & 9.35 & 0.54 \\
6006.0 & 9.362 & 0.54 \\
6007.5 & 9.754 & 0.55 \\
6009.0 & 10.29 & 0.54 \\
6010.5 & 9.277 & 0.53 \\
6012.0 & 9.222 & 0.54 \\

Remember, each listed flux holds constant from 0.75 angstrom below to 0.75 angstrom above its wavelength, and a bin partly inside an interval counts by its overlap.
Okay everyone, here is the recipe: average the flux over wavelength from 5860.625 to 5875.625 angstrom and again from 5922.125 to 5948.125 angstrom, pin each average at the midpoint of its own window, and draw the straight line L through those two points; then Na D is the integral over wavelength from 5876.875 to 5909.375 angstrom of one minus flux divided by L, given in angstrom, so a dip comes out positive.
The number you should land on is 1.4 angstrom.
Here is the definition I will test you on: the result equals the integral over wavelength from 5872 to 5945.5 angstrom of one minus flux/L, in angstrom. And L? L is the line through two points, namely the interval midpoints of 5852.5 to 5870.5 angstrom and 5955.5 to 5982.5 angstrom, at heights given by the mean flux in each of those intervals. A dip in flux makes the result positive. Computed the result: 1.7 angstrom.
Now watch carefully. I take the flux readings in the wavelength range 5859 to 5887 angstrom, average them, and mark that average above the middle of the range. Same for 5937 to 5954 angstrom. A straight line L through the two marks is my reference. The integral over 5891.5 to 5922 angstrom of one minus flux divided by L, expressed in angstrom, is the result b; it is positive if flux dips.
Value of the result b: 1.04 angstrom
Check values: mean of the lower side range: 9.55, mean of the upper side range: 9.7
